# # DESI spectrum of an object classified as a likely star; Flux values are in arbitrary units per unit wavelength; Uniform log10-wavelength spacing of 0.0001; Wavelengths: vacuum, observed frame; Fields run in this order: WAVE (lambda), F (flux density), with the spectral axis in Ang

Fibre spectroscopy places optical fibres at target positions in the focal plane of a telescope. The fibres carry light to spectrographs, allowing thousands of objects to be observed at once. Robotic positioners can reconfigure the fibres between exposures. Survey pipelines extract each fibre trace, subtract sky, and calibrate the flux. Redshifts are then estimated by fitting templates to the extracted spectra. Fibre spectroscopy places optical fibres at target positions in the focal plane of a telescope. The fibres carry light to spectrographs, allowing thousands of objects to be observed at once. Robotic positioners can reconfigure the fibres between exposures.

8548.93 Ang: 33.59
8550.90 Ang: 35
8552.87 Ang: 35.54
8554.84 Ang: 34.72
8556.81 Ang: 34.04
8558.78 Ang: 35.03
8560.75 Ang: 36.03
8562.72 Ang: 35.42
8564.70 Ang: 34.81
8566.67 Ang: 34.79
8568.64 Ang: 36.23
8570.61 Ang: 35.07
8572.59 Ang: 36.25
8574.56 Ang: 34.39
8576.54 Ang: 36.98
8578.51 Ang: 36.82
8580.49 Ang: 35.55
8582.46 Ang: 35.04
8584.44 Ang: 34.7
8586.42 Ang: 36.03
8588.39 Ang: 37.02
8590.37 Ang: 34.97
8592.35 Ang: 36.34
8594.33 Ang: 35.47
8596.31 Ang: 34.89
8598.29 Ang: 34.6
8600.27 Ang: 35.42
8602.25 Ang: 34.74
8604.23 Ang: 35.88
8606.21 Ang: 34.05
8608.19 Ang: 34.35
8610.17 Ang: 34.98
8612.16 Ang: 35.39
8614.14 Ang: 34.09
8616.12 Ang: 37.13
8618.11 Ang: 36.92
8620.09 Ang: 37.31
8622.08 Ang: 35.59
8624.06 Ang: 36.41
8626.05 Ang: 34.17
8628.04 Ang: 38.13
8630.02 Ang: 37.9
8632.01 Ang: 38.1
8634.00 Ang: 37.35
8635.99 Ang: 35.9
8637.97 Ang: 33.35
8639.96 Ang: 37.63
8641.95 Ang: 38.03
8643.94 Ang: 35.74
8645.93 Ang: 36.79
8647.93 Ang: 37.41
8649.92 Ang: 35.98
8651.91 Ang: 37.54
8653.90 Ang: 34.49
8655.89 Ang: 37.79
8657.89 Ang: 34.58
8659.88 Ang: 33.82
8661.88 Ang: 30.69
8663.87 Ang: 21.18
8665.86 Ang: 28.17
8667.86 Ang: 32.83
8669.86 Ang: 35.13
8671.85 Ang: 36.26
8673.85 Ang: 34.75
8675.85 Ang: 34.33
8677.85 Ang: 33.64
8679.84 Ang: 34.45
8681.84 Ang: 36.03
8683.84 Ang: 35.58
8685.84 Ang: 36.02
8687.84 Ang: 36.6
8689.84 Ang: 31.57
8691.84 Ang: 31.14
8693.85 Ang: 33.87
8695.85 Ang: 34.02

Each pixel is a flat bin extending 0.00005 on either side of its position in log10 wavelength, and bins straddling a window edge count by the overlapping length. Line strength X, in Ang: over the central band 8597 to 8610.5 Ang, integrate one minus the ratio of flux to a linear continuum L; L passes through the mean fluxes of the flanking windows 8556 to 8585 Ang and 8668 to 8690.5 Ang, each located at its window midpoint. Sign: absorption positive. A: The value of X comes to 0.2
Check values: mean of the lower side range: 35.4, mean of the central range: 34.9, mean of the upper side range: 34.9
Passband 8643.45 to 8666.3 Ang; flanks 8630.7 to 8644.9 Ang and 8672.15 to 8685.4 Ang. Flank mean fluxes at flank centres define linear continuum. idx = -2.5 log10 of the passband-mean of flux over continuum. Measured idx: 0.07 mag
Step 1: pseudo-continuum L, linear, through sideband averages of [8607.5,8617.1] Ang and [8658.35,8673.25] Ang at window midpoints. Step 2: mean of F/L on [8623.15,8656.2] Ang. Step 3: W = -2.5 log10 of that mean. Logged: -0.10 mag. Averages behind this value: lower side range 35.2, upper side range 31.4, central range 36.6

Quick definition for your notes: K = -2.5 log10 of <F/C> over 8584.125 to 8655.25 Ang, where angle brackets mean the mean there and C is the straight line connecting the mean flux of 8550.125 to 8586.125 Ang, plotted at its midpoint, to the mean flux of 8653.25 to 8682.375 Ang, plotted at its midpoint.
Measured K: -0.055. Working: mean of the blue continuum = 35.4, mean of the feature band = 36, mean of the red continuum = 33.2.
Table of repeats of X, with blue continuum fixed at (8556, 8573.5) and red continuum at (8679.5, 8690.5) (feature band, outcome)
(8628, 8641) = -0.6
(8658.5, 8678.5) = 1.8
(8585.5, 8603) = -0.1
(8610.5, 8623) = -0.3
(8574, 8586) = -0.1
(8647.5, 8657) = -0.4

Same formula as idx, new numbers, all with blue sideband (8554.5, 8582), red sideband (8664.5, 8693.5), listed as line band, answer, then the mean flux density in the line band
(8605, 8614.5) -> 0.01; 34.6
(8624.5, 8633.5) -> -0.07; 37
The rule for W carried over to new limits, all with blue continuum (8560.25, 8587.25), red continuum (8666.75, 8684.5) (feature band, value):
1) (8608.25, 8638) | -0.03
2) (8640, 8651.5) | -0.06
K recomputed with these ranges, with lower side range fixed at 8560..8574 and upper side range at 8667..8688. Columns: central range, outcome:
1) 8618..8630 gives -0.04 mag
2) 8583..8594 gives -0.01 mag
